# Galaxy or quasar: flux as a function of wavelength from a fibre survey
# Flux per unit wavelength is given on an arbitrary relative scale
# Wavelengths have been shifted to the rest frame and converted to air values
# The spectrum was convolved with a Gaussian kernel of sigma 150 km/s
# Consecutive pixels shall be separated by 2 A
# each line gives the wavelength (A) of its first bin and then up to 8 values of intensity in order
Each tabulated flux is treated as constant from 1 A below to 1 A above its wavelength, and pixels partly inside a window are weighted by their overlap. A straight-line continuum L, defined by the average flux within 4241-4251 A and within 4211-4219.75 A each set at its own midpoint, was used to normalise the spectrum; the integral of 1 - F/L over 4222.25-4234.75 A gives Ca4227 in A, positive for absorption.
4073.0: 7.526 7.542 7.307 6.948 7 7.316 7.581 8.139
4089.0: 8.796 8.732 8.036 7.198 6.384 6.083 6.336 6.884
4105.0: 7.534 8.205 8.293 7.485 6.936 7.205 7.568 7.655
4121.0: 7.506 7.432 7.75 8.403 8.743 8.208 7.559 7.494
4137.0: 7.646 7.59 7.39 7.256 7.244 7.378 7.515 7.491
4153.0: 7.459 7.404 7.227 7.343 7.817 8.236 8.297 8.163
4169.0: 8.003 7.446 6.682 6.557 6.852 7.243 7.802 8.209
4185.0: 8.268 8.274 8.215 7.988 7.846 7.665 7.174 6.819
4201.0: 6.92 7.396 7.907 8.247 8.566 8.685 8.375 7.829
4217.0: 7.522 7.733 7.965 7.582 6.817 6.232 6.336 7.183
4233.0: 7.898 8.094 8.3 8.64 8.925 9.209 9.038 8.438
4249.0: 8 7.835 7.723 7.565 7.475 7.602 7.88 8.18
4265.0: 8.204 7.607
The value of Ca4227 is 1.79 A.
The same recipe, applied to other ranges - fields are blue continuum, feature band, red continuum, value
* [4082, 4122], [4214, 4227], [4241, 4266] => 0.8 A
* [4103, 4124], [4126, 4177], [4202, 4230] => -0.1 A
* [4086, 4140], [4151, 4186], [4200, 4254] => 0.8 A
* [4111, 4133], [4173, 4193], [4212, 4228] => -0.2 A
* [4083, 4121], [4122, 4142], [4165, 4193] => -0.6 A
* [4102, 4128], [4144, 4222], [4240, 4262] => 1.9 A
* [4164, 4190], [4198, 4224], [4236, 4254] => 0.9 A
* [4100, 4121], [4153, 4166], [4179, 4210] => -0.1 A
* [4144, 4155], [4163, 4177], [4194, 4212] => 0.0 A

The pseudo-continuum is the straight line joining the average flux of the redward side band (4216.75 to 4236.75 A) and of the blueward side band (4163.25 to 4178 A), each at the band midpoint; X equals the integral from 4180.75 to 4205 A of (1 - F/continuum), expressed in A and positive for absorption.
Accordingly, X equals -0.95 A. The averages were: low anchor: 7.47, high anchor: 7.37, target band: 7.72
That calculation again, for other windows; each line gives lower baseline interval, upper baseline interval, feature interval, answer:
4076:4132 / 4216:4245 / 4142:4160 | 0.7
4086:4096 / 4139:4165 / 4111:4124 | 0.8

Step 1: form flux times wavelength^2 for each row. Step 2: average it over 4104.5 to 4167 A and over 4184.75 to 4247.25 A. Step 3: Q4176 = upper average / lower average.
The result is 1.1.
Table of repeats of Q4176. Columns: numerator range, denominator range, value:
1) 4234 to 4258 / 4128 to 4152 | 1.14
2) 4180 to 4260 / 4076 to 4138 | 1.10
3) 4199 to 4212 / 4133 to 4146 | 1.09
